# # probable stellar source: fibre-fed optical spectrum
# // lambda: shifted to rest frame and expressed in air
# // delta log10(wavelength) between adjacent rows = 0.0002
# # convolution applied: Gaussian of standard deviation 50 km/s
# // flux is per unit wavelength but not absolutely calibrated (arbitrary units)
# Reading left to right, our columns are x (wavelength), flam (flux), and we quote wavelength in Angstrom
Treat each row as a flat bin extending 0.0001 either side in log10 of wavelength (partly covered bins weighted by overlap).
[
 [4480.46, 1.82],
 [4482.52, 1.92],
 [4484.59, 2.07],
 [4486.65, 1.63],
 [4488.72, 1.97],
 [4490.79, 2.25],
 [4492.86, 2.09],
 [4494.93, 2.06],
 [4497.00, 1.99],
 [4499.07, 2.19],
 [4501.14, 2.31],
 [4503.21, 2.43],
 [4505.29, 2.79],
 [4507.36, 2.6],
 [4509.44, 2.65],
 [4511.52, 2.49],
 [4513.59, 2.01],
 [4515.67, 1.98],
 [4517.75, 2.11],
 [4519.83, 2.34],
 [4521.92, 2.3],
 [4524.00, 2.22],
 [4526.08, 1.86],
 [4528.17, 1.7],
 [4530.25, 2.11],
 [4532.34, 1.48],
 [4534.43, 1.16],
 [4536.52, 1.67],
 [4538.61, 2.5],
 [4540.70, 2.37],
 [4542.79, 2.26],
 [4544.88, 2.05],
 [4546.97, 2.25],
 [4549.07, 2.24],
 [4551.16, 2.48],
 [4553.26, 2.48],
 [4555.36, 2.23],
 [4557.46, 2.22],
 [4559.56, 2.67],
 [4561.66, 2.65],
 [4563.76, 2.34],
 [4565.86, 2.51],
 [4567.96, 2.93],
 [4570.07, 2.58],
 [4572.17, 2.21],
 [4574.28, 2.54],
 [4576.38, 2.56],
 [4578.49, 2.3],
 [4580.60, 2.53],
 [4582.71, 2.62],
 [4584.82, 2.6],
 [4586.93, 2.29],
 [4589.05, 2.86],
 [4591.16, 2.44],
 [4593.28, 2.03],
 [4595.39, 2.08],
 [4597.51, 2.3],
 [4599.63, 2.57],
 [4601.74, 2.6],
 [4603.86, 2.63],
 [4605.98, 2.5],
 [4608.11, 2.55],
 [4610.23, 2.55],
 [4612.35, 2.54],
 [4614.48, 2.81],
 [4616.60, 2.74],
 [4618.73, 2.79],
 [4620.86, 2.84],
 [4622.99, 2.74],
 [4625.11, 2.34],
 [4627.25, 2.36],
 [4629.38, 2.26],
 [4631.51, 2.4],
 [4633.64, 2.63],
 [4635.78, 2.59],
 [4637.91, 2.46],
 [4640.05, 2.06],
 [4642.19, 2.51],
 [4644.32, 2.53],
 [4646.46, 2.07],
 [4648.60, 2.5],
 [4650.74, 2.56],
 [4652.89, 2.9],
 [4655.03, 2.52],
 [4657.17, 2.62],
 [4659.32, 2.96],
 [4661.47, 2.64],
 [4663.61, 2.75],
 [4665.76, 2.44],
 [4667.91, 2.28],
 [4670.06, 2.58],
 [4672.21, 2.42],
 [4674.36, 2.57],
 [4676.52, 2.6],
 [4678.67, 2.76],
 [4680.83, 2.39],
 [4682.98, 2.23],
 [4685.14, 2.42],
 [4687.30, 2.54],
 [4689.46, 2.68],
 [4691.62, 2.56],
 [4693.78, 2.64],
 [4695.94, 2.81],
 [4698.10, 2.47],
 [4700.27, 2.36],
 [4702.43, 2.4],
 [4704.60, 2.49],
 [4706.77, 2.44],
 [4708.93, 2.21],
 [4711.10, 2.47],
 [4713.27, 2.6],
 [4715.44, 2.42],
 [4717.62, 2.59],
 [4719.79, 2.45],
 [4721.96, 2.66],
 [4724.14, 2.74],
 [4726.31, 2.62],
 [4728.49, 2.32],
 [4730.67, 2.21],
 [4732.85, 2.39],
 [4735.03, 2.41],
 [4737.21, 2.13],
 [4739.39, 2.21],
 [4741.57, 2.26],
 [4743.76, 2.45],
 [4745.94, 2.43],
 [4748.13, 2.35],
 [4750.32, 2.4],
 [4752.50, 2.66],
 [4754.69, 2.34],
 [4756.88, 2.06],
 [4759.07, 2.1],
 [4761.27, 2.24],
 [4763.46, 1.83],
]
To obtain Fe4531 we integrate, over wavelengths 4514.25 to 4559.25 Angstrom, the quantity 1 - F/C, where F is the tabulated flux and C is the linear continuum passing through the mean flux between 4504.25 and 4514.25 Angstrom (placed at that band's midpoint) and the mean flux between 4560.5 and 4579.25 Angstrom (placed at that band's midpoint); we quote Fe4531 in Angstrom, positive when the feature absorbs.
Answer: 7.47 Angstrom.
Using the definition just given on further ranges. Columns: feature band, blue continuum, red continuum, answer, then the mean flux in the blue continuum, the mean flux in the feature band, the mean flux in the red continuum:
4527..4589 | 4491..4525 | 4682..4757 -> 0.5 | 2.28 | 2.3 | 2.45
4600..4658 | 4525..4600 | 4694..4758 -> -4.7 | 2.29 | 2.54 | 2.43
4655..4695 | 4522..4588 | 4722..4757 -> -3.5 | 2.28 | 2.56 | 2.39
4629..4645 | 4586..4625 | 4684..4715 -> 0.6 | 2.54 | 2.44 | 2.5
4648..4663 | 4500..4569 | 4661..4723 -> -1.4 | 2.25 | 2.68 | 2.51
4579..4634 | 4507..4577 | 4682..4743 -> -4.5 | 2.25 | 2.52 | 2.45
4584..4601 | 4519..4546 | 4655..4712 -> -1.4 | 2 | 2.4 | 2.53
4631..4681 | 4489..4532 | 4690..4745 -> -3.2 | 2.21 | 2.53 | 2.45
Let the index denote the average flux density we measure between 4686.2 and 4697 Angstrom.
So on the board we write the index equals 2.65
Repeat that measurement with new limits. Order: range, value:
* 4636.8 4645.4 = 2.39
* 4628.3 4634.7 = 2.43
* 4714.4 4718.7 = 2.5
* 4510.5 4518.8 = 2.15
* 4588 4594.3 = 2.44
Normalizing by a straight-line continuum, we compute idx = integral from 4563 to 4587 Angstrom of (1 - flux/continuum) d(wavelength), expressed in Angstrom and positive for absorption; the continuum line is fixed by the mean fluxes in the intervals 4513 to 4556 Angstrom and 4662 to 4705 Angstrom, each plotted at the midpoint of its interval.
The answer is -3.35 Angstrom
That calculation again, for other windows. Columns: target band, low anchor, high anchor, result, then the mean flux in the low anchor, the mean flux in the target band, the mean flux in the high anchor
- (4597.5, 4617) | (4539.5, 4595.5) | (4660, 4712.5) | -1.07 Angstrom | 2.43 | 2.59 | 2.51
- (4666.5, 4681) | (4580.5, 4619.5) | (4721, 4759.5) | -0.43 Angstrom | 2.53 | 2.52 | 2.38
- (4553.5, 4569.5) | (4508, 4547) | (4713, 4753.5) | -2.76 Angstrom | 2.08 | 2.51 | 2.43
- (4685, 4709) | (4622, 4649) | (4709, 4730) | -0.25 Angstrom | 2.42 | 2.52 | 2.52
